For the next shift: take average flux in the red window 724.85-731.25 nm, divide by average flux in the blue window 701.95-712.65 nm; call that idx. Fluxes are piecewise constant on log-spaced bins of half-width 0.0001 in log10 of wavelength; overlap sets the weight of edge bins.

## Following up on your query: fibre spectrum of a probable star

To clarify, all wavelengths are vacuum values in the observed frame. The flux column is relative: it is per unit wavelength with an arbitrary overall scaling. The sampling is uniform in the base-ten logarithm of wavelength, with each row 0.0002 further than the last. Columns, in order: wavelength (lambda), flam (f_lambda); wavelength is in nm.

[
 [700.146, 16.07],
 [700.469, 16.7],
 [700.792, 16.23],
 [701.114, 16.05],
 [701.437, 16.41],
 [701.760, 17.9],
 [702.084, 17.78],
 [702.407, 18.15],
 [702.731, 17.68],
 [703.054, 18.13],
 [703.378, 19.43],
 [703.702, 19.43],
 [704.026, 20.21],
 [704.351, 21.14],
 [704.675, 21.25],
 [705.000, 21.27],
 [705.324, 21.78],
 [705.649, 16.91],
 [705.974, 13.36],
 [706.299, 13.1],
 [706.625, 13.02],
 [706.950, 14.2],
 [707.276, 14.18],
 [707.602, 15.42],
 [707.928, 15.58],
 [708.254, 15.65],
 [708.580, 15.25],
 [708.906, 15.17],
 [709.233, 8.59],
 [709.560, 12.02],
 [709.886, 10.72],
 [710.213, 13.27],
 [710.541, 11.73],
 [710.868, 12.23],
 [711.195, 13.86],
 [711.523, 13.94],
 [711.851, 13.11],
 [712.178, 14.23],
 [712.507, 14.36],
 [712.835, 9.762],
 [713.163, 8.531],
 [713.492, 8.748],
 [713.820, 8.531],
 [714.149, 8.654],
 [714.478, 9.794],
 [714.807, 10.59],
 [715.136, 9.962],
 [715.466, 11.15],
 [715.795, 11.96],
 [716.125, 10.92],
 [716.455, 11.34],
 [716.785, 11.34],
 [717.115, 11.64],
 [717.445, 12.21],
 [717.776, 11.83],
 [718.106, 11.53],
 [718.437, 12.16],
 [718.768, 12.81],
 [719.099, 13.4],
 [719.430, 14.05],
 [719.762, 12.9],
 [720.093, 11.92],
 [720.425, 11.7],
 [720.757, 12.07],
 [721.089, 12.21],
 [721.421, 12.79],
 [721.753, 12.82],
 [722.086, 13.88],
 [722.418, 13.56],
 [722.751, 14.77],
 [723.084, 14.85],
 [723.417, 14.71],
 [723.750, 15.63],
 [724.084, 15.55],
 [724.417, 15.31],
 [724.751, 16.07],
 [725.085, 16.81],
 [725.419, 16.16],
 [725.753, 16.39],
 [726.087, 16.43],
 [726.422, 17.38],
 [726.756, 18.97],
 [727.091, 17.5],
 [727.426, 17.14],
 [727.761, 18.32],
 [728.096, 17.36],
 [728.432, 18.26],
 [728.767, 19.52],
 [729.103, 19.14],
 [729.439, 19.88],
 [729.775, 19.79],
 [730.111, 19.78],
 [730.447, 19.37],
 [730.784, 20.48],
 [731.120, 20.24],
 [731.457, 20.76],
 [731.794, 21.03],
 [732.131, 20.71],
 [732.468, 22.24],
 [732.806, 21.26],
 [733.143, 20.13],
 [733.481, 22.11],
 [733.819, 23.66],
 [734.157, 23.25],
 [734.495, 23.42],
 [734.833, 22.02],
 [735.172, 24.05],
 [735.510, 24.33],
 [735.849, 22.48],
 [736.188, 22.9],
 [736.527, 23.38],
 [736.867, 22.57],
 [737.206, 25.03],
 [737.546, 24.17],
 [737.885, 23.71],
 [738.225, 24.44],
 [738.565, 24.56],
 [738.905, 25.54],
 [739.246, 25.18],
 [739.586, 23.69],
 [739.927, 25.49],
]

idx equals 1.2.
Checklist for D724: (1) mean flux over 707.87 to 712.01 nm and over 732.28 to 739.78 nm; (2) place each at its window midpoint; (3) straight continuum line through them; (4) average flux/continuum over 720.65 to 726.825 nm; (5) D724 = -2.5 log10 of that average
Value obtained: 0.23 mag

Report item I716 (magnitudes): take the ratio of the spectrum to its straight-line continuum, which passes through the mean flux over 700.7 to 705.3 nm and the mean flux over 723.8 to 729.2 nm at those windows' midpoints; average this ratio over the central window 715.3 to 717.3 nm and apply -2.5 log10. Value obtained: 0.49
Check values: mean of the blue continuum 18.8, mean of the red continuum 17.2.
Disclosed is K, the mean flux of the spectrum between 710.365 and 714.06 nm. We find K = 11.7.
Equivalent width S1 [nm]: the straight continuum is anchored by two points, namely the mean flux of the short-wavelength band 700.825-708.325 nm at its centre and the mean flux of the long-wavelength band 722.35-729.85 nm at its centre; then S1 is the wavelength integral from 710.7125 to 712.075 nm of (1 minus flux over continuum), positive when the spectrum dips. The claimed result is 0.306 nm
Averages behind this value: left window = 17.3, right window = 16.9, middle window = 13.3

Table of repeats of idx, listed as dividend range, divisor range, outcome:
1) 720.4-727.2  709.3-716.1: 1.33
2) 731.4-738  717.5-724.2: 1.72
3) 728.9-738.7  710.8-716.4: 1.98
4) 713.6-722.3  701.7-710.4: 0.72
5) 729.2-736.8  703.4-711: 1.40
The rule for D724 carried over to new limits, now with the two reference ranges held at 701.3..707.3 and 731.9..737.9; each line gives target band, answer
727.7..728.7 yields 0.20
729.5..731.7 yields 0.10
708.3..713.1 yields 0.42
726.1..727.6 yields 0.22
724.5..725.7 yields 0.29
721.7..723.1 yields 0.43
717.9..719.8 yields 0.49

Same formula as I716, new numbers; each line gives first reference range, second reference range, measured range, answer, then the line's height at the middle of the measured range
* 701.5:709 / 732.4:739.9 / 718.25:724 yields 0.463 mag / 20.4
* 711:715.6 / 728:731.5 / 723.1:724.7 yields 0.082 mag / 16.5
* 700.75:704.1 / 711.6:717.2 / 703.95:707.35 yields -0.076 mag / 16.1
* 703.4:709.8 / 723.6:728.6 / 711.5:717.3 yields 0.441 mag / 16.5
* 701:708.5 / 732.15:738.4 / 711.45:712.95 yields 0.382 mag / 18.7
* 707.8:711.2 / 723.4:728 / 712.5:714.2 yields 0.422 mag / 13.9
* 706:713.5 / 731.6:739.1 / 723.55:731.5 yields 0.118 mag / 20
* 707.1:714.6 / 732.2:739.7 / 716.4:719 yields 0.274 mag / 15.3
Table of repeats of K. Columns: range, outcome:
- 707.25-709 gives 15.3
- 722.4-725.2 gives 15.3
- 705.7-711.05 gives 13.4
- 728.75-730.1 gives 19.6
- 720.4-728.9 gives 15.7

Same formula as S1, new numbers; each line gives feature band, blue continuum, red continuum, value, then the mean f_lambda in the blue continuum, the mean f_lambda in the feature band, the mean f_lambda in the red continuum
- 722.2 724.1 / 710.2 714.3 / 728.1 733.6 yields 0.213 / 11.6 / 14.8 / 20.2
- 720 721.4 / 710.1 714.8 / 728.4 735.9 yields 0.314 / 11.4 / 12.1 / 21.3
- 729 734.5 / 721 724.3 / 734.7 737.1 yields -0.169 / 14.1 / 21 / 23.2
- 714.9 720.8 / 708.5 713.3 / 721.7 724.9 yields 0.785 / 12.4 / 11.9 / 14.8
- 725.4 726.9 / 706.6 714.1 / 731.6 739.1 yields 0.163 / 12.6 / 17.1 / 23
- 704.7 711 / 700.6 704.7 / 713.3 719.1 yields 0.425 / 18.3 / 14.5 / 11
